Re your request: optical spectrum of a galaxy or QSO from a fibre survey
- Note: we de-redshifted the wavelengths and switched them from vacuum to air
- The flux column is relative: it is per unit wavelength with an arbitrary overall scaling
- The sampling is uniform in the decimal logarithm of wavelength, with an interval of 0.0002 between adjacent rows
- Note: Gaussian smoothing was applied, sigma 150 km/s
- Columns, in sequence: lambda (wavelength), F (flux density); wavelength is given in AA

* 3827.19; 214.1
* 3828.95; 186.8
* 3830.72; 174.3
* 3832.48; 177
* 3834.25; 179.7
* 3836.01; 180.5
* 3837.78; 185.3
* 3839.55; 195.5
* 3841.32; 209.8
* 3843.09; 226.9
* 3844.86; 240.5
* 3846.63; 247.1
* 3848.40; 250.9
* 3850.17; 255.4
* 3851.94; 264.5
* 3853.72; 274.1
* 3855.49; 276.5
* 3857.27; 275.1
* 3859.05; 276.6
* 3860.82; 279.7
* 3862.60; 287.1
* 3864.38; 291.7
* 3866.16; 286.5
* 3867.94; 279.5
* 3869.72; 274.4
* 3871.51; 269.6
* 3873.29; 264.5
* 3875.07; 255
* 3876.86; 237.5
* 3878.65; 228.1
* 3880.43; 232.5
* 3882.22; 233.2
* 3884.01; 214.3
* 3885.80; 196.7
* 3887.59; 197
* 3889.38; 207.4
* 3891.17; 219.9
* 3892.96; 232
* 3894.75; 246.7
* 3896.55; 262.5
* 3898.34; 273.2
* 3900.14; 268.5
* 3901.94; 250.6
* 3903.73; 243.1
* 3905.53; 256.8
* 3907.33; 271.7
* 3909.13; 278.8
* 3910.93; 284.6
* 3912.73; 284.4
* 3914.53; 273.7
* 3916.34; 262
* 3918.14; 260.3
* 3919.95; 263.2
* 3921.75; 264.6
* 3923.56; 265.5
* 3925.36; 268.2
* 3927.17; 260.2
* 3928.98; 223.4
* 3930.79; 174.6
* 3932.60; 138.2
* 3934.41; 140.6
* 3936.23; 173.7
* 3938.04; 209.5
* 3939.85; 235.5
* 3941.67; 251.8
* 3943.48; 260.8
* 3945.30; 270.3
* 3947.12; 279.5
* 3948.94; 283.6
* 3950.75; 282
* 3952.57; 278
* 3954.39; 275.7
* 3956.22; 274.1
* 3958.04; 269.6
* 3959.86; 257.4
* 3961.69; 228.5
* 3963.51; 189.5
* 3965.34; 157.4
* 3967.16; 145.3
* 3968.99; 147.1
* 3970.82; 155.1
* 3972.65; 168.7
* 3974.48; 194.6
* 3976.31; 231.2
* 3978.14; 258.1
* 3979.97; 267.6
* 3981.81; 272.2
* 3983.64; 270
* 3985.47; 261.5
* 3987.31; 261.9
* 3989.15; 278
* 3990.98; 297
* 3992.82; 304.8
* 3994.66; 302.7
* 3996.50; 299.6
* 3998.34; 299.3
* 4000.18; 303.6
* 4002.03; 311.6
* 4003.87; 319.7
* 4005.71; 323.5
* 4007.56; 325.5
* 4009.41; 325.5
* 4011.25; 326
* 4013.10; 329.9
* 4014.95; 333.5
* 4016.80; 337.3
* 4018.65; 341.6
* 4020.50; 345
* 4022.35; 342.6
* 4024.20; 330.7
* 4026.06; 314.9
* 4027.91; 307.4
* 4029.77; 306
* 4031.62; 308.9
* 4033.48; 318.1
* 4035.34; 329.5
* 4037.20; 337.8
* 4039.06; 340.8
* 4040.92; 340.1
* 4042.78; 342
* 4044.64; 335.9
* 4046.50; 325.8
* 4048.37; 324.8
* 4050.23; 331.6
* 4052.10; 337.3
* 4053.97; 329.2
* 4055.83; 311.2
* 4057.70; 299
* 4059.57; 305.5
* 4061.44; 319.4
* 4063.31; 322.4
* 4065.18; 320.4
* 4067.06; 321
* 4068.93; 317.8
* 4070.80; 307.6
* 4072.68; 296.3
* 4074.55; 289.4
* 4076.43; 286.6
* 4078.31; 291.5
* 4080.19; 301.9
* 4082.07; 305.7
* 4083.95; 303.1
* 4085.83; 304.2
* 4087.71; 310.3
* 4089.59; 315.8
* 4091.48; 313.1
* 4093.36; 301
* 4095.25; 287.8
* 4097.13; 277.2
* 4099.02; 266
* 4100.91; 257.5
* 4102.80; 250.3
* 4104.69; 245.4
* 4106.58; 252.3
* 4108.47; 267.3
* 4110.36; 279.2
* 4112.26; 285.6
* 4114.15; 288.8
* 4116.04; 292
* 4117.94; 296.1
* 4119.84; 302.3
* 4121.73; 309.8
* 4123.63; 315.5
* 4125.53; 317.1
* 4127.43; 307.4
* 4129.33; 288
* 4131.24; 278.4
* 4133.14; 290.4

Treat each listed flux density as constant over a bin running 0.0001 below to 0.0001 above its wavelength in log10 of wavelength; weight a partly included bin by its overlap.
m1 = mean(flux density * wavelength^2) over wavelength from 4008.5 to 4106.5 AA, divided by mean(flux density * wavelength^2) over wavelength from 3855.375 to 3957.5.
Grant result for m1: 1.3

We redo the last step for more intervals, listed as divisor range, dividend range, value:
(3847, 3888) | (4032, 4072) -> 1.38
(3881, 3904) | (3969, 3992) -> 1.07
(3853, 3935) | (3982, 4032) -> 1.32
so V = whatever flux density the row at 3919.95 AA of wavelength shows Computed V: 263.2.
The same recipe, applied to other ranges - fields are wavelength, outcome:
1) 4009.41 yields 325.5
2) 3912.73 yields 284.4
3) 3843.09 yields 226.9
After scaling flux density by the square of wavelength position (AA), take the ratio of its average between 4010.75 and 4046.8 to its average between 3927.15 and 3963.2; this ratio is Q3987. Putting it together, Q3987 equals 1.45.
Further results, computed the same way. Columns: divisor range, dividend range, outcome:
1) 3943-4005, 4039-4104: 1.27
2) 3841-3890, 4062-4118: 1.30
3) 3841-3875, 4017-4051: 1.36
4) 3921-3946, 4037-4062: 1.55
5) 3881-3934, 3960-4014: 1.12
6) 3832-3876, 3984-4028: 1.36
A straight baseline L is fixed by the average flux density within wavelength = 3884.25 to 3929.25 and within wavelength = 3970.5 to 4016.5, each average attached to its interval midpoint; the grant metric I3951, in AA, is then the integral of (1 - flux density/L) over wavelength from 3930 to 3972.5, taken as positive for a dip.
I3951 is 7.6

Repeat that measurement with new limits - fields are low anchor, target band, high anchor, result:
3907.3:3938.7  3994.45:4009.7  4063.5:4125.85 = -2.8 AA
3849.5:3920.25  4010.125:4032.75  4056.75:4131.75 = -3.6 AA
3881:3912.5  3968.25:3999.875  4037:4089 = 3.3 AA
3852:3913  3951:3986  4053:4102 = 6.2 AA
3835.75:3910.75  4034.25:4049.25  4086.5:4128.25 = -3.1 AA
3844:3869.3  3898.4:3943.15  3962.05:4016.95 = 4.3 AA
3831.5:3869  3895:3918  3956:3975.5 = -4.7 AA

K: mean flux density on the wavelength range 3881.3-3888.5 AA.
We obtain 210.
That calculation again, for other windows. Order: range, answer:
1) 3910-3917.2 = 276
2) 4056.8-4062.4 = 308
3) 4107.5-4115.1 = 280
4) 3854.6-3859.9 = 276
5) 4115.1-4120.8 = 297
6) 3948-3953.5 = 282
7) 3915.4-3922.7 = 262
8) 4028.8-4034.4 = 311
